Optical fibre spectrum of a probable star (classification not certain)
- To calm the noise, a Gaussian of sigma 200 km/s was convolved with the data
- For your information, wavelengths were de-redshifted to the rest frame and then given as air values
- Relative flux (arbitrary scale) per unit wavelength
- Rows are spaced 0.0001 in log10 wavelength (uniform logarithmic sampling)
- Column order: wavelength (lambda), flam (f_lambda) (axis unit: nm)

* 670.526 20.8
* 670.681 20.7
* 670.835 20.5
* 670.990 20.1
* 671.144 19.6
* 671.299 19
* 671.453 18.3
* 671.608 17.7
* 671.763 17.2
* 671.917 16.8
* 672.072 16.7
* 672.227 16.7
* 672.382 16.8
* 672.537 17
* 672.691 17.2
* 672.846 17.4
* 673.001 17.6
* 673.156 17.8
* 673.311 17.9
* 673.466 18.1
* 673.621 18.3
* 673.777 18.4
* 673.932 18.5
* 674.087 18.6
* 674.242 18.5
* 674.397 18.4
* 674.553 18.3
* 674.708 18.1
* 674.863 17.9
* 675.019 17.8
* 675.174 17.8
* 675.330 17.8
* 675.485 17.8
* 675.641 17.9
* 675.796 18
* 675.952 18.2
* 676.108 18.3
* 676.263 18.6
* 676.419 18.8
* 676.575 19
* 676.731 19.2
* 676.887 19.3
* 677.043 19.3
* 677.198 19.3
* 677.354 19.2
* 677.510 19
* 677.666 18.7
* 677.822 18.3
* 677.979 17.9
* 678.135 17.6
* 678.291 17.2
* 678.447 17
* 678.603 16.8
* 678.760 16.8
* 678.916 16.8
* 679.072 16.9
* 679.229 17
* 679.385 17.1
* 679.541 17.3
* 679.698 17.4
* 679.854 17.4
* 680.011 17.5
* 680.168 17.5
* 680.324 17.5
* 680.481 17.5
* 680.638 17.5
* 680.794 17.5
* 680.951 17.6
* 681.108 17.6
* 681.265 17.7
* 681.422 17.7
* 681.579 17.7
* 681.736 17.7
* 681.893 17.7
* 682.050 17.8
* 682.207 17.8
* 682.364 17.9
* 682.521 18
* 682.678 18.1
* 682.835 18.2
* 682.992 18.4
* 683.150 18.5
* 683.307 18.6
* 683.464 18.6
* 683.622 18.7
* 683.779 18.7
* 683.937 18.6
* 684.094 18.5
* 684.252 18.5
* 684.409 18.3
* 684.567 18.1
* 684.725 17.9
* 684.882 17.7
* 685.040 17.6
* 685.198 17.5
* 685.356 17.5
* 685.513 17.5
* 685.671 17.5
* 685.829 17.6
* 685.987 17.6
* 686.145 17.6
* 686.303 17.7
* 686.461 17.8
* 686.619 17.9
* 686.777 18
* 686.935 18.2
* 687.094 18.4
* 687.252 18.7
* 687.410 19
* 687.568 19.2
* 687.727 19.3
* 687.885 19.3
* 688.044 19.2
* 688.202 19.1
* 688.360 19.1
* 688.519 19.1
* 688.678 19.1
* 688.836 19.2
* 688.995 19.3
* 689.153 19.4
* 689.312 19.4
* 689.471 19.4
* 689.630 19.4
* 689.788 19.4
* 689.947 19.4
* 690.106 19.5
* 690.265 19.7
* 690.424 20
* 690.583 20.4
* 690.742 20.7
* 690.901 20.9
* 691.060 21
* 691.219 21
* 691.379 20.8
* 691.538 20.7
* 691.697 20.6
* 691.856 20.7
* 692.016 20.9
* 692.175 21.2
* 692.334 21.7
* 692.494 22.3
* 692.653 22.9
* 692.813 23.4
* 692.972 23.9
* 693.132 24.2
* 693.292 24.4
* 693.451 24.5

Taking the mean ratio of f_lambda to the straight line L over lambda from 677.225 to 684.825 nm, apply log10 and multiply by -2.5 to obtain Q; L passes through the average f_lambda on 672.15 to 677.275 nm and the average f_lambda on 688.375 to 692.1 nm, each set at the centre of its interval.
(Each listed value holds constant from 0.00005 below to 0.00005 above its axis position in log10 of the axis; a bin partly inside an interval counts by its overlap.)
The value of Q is 0.06 mag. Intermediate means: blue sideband 18.1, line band 17.8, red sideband 20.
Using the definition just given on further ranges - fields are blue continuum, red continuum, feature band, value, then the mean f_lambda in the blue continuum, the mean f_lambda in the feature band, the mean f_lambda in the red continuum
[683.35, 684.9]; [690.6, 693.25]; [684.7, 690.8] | 0.07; 18.4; 18.7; 21.7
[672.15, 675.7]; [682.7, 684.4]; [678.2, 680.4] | 0.06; 17.9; 17.2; 18.5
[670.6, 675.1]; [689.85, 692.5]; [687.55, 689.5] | 0.06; 18.1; 19.2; 20.6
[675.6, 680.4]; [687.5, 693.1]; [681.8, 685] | 0.05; 18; 18.2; 20.3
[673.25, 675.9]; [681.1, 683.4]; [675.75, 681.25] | 0.01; 18.1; 17.9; 18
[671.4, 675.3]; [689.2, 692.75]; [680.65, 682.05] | 0.08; 17.7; 17.7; 20.5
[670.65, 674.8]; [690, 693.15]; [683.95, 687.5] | 0.13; 18.1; 18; 21.3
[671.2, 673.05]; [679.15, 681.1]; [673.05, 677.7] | -0.06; 17.4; 18.4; 17.4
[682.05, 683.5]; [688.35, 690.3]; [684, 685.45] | 0.03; 18.2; 18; 19.3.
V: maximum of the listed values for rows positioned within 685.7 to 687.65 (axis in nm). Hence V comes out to 19.2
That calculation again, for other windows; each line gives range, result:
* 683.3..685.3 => 18.7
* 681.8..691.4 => 21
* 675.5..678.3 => 19.3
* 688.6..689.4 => 19.4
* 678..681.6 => 17.7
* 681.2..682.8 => 18.1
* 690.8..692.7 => 22.9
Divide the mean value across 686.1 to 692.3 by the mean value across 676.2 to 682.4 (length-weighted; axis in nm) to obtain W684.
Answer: 1.1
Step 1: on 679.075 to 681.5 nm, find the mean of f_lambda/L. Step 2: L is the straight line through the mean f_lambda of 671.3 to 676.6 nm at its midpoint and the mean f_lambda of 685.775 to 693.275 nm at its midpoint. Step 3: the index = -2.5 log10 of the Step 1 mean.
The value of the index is 0.08 mag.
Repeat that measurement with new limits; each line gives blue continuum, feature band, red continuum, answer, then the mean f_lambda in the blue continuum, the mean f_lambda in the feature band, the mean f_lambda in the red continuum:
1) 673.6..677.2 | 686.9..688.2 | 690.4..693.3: 0.10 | 18.4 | 18.9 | 21.6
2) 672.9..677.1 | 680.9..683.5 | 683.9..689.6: 0.02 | 18.3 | 18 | 18.4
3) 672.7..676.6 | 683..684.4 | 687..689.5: 0.01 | 18.1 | 18.6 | 19.1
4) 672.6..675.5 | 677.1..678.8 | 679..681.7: -0.02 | 18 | 18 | 17.4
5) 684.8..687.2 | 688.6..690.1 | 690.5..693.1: 0.03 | 17.8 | 19.4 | 21.5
